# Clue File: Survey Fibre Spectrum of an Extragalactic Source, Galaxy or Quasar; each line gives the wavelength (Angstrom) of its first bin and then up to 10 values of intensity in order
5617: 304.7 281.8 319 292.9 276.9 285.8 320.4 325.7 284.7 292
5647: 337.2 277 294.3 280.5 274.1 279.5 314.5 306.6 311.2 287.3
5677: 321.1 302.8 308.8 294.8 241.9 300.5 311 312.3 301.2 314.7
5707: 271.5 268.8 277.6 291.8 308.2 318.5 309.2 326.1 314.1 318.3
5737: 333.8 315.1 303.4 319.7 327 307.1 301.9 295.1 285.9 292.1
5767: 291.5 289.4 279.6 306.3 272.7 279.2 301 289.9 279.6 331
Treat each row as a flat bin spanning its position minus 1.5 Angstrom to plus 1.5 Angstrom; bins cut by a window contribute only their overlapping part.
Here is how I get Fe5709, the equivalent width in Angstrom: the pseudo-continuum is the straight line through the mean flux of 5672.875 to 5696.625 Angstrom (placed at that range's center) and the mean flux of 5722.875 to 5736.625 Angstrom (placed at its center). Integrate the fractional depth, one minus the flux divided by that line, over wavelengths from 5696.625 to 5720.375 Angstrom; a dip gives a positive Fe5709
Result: 1.1 Angstrom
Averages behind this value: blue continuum 296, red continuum 318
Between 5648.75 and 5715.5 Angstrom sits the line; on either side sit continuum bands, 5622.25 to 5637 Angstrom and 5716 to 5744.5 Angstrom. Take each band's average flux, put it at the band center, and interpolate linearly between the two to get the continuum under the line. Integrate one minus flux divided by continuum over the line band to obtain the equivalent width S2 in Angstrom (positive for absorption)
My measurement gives 3.0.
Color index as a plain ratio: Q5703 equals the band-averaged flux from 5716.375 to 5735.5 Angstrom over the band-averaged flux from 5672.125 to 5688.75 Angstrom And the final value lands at 1.05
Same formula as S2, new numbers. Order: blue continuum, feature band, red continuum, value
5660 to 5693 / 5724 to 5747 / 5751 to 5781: -1.9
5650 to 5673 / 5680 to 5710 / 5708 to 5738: 0.6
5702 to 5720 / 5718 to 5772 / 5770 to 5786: -3.8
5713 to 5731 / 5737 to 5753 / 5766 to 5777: -0.9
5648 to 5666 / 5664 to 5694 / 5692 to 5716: -0.9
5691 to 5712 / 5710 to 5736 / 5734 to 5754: 0.1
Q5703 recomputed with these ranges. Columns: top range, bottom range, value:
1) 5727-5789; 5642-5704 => 1.02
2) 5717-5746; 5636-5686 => 1.05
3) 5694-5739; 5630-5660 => 1.03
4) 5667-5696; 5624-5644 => 1.00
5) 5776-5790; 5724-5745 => 0.91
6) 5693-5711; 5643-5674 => 1.00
